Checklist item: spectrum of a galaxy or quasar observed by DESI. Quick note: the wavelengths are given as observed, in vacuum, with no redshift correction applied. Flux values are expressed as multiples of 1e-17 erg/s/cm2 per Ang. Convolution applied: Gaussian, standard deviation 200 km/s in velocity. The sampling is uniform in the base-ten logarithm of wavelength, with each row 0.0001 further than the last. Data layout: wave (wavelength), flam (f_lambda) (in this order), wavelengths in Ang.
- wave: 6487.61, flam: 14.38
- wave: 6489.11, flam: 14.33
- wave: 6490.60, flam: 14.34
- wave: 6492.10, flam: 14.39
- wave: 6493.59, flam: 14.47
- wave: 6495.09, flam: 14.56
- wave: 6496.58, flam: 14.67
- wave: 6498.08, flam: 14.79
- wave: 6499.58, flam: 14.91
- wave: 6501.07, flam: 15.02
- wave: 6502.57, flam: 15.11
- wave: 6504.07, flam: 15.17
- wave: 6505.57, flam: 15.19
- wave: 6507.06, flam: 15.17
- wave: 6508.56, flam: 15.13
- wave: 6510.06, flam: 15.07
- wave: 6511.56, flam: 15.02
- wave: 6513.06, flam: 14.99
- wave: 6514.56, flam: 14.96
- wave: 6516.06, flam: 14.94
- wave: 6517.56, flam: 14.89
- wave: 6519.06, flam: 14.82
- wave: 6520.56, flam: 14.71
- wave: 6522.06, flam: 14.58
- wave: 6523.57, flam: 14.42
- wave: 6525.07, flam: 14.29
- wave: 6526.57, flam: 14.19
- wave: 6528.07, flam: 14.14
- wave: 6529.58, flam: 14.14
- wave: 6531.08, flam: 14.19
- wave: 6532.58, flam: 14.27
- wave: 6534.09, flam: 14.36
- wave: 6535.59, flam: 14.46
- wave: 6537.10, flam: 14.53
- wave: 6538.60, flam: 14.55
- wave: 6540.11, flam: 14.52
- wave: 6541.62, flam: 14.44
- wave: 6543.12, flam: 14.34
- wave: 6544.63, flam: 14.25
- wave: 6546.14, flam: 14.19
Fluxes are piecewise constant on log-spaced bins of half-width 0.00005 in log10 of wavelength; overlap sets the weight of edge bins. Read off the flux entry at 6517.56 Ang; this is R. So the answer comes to 14.89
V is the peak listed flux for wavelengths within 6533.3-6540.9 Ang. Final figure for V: 14.55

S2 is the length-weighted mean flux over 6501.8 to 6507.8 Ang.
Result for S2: 15.2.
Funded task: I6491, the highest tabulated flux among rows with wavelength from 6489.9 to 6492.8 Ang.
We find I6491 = 14.39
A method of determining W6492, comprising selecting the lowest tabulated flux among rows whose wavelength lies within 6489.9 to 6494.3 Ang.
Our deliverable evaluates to 14.34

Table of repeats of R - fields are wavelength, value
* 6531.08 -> 14.19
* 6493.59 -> 14.47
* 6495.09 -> 14.56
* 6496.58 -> 14.67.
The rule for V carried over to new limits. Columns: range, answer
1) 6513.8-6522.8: 14.96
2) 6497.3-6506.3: 15.19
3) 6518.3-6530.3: 14.82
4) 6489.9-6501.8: 15.02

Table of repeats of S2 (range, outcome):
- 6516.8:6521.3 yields 14.8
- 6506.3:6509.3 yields 15.2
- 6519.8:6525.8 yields 14.5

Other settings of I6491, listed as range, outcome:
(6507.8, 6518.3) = 15.13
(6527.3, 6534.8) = 14.36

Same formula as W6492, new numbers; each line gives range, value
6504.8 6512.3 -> 15.02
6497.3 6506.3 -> 14.79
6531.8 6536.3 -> 14.27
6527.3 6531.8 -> 14.14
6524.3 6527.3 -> 14.19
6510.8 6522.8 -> 14.58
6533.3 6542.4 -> 14.36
